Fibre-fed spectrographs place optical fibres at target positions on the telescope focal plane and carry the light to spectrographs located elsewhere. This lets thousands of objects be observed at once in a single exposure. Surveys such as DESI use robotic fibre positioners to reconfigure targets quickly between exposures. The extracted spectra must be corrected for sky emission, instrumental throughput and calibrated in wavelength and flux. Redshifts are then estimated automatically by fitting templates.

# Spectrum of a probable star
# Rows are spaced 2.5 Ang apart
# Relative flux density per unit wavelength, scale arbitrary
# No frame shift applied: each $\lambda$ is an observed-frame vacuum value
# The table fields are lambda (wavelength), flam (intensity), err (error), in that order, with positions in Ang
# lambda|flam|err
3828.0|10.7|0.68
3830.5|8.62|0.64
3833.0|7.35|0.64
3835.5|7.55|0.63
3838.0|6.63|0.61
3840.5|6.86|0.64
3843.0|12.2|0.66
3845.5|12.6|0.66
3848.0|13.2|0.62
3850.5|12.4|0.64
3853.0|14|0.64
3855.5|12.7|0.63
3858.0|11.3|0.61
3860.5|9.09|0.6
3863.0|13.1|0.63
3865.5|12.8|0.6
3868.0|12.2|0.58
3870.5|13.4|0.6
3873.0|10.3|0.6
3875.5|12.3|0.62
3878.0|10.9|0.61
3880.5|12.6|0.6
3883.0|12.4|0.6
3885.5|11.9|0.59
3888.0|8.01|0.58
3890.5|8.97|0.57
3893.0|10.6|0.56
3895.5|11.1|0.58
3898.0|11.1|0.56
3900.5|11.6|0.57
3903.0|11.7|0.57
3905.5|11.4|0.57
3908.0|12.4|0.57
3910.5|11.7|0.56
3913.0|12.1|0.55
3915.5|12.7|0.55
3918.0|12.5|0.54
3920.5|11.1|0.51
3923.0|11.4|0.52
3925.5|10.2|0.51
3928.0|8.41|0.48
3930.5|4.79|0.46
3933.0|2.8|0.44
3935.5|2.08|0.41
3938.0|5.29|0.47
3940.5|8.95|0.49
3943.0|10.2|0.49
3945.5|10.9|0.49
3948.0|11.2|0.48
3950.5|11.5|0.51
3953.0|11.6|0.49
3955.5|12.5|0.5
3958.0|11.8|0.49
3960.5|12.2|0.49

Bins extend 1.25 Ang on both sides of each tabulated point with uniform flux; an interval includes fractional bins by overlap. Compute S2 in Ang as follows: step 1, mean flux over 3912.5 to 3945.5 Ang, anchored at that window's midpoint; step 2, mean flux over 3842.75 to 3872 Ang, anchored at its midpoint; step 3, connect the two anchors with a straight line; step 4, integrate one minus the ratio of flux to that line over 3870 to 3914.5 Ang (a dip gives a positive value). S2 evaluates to -3.4 Ang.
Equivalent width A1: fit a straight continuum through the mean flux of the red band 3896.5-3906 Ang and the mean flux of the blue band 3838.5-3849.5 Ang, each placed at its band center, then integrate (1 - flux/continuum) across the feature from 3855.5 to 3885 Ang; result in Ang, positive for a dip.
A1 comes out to -1.91 Ang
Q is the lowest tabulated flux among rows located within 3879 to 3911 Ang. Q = 8.01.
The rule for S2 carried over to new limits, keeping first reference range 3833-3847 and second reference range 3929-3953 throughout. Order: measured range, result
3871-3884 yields -4.9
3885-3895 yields -1.7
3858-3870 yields -4.2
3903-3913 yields -4.5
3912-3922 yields -5.0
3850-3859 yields -3.8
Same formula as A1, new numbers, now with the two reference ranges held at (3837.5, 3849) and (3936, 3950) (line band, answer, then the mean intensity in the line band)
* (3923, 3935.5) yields 3.6 Ang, 6.59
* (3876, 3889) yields -1.8 Ang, 11.3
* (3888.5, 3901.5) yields -1.0 Ang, 10.5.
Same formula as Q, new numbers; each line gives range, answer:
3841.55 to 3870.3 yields 9.09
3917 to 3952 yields 2.08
